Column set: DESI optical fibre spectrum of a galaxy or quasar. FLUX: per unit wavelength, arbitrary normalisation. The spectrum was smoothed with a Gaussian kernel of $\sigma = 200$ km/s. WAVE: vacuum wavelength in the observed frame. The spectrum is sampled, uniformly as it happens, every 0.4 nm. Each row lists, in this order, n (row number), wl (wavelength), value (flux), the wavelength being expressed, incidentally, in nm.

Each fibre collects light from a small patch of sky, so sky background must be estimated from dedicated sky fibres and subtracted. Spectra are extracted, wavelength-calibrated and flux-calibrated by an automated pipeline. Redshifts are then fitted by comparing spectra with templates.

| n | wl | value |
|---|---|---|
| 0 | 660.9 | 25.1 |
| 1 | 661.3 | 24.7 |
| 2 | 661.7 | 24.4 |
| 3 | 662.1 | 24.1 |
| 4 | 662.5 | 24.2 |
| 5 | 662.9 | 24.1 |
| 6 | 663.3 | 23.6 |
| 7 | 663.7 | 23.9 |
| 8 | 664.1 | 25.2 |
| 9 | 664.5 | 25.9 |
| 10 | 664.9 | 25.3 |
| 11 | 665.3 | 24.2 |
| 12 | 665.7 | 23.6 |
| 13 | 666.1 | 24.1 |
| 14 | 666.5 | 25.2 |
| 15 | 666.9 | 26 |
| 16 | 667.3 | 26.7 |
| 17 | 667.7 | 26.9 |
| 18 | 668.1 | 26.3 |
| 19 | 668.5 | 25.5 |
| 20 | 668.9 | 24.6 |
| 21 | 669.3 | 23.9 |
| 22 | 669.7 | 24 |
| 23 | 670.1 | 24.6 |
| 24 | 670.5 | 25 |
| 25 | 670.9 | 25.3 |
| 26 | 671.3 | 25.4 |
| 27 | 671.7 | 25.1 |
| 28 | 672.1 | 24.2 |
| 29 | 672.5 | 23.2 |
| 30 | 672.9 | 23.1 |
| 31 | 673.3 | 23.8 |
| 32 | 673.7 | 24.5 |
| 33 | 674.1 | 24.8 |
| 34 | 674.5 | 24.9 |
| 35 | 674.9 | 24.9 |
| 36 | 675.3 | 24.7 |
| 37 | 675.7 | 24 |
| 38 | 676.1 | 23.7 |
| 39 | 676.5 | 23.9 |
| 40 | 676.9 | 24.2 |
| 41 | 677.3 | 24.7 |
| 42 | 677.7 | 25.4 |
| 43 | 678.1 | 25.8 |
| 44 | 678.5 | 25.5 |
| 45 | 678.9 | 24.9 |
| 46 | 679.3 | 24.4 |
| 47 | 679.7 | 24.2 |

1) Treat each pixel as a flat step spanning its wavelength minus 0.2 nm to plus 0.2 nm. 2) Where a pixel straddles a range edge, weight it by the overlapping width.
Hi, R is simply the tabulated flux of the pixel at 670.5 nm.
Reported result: 25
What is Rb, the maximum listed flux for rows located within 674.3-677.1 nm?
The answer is 24.9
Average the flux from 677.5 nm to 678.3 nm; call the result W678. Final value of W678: 25.6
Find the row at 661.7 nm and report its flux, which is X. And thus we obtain 24.4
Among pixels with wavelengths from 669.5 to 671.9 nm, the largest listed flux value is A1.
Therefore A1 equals 25.4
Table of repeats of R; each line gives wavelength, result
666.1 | 24.1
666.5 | 25.2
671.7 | 25.1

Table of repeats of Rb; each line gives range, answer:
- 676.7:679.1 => 25.8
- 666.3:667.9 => 26.9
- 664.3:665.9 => 25.9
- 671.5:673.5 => 25.1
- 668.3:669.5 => 25.5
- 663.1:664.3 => 25.2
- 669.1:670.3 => 24.6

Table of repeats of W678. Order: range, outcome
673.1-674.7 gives 24.5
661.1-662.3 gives 24.4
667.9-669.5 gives 25.1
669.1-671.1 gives 24.6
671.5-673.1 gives 23.9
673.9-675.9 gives 24.7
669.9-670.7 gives 24.8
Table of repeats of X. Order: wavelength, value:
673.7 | 24.5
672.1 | 24.2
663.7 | 23.9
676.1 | 23.7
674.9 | 24.9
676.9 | 24.2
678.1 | 25.8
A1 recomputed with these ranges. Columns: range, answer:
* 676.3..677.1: 24.2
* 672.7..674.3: 24.8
